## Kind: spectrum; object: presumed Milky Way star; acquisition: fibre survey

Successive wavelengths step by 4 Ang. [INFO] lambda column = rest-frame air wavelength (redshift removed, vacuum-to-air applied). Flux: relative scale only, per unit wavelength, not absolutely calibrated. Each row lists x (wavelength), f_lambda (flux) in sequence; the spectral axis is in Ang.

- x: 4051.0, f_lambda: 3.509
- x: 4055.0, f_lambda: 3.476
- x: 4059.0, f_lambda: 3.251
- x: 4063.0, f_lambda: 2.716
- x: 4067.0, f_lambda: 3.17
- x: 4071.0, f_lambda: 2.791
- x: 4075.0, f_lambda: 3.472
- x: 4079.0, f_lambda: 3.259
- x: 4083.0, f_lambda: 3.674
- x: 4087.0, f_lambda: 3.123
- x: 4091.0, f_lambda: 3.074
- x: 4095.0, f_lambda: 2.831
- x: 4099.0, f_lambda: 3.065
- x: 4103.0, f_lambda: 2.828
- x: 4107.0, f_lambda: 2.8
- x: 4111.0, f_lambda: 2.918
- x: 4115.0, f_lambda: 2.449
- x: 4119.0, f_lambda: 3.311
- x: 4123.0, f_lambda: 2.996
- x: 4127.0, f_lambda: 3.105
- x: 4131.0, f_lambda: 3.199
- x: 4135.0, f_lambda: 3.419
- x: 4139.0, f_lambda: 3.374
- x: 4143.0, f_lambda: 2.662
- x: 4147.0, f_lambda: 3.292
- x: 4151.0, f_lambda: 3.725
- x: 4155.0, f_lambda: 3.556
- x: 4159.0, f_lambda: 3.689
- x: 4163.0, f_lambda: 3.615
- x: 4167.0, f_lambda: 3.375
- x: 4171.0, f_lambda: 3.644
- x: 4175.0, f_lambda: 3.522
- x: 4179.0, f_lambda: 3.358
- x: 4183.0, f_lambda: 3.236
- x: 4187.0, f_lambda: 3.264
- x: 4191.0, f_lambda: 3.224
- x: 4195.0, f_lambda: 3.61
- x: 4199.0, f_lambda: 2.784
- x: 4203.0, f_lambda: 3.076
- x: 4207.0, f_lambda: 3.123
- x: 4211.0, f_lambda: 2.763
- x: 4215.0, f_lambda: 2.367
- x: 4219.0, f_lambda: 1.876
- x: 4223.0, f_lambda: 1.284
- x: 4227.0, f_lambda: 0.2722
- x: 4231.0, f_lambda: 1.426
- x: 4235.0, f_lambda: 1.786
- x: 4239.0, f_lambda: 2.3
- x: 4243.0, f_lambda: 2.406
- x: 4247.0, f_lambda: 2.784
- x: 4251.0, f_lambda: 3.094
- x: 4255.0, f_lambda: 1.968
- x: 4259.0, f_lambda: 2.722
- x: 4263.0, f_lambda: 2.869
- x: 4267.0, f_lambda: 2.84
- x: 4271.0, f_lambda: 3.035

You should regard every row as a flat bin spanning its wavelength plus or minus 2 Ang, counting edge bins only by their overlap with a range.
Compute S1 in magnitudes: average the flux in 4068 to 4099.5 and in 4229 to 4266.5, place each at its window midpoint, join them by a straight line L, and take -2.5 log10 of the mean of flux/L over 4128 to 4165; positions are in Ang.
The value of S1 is -0.180 mag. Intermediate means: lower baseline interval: 3.17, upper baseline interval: 2.39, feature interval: 3.38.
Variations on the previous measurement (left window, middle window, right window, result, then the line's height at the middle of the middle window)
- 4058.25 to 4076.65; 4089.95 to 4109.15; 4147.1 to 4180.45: 0.11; 3.22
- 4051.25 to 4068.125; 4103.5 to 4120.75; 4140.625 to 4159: 0.15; 3.28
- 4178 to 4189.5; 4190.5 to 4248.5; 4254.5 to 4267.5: 0.28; 2.98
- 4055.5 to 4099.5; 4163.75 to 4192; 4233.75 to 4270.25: -0.20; 2.81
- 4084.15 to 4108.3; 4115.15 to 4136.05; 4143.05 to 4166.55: 0.04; 3.24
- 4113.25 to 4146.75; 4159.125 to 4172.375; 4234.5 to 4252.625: -0.22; 2.9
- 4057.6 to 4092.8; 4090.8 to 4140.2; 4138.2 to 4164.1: 0.10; 3.3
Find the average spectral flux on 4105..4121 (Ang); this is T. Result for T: 2.87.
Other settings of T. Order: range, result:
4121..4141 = 3.22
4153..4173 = 3.58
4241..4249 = 2.59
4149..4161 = 3.66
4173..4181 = 3.44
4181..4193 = 3.24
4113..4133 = 3.01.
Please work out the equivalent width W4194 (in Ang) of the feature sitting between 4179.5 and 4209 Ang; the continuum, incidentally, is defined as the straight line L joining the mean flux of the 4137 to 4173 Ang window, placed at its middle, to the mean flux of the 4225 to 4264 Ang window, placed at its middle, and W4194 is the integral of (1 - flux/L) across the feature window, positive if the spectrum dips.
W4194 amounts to -3.4 Ang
